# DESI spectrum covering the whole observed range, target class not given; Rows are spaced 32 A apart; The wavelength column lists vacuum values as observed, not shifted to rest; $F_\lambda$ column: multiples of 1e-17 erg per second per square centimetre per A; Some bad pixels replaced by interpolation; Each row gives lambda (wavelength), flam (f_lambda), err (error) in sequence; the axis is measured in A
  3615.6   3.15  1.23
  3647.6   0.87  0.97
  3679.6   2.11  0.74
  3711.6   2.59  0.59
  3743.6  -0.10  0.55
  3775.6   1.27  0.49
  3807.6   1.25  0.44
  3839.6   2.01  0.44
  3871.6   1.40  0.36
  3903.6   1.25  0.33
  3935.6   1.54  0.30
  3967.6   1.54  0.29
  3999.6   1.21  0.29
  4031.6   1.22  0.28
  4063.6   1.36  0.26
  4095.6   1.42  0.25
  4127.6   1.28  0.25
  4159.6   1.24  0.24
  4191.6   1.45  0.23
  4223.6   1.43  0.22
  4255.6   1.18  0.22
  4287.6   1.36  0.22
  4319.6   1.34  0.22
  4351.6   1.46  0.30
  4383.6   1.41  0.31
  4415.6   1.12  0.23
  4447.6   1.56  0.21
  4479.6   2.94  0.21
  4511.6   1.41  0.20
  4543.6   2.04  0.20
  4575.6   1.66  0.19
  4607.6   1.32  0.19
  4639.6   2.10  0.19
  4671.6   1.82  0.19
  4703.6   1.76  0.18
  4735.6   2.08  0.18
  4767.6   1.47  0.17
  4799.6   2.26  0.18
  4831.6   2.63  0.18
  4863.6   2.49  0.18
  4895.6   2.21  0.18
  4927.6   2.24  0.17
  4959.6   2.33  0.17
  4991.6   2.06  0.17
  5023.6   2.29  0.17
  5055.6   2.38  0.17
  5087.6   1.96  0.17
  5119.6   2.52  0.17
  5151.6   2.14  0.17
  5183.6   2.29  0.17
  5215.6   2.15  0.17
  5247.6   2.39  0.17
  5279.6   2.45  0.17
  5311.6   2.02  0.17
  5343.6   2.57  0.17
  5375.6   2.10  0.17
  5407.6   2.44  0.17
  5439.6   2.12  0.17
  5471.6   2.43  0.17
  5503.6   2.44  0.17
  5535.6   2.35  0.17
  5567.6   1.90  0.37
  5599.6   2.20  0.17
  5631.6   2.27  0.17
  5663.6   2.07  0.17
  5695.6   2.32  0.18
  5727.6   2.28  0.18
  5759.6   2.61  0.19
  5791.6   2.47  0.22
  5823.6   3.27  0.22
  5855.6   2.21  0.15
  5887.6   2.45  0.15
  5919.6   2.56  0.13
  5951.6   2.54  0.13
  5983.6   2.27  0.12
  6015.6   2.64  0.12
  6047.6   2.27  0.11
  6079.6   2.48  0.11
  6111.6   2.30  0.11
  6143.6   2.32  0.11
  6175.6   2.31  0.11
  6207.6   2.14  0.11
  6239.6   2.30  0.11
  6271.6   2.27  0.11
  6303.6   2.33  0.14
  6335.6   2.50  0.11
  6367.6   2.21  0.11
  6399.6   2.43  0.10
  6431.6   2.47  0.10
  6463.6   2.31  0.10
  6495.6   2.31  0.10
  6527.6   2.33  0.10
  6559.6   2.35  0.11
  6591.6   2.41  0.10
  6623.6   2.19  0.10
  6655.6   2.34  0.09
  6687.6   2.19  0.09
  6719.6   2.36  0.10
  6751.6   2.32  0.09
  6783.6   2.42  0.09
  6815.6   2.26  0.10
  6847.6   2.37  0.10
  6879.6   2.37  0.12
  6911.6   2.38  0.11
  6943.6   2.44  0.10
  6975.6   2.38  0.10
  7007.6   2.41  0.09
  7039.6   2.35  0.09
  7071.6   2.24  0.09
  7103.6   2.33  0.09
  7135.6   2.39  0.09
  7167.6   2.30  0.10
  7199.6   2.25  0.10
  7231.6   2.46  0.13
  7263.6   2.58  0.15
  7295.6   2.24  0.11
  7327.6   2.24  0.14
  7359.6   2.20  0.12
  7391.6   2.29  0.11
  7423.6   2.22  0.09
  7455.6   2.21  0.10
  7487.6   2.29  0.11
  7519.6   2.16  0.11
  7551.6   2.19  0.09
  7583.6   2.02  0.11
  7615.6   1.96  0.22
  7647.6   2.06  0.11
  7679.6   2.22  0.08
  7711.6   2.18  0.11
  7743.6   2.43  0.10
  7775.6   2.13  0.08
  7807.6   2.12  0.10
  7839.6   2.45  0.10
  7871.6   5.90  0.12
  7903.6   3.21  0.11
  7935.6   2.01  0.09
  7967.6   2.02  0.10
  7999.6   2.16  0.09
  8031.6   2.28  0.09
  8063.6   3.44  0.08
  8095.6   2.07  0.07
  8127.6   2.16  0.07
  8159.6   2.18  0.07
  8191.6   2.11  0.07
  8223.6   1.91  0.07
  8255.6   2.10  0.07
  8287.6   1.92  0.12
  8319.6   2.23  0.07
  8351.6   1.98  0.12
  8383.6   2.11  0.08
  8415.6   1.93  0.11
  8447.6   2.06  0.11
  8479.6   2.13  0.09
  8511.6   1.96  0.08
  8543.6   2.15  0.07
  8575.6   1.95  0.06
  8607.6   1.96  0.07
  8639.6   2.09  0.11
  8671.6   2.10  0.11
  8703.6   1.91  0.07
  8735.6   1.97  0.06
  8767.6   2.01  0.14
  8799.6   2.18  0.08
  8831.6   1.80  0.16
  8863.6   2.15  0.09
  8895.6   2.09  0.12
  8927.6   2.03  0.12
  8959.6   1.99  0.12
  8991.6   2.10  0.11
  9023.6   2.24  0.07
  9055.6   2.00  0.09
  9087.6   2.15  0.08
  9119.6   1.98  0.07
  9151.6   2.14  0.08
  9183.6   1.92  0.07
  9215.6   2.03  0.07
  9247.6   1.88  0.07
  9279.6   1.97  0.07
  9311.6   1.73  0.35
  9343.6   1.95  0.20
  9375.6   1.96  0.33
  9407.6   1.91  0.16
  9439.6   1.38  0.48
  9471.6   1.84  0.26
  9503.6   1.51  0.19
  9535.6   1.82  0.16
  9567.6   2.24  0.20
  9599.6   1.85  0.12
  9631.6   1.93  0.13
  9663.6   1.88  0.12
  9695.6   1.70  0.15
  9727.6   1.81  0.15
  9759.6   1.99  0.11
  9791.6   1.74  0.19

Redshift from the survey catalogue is 0.20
